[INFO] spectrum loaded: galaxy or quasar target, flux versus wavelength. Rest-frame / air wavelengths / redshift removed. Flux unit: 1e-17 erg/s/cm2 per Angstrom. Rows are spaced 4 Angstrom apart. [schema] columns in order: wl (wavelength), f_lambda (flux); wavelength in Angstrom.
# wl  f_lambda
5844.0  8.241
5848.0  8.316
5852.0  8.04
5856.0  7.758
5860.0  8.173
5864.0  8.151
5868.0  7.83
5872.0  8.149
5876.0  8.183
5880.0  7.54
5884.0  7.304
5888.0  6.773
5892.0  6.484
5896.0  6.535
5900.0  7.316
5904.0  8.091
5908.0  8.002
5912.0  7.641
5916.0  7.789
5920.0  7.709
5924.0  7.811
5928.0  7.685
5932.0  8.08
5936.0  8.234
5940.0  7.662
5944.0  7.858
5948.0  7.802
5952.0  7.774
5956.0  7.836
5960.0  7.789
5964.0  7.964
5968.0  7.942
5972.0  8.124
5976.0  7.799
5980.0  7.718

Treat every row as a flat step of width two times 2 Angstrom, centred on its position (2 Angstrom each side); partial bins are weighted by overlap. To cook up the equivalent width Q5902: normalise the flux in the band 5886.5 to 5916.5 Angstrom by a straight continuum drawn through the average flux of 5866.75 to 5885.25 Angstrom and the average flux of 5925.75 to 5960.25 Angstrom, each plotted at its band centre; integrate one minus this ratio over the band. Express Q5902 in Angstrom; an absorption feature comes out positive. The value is 2.0 Angstrom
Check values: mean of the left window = 7.82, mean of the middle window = 7.32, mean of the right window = 7.86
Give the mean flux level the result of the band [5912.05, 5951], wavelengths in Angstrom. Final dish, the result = 7.84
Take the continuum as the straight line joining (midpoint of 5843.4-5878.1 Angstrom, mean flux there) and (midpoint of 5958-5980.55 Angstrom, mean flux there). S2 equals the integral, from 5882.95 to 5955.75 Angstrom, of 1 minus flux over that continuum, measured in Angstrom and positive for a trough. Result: 3.54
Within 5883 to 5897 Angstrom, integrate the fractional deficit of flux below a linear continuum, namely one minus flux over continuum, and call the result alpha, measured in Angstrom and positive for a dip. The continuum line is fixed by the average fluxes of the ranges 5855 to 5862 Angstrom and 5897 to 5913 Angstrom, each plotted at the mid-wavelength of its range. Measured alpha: 1.9 Angstrom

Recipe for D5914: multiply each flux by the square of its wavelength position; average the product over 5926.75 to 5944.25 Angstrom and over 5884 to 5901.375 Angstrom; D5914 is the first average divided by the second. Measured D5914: 1.2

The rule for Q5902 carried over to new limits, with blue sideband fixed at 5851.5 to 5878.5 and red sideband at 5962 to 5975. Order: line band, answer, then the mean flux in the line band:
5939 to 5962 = 0.6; 7.79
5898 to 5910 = 0.3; 7.8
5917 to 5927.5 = 0.3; 7.75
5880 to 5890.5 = 1.2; 7.11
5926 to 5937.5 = 0.0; 7.99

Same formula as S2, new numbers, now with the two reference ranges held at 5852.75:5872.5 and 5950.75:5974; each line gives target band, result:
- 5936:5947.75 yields 0.12 Angstrom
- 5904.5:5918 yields 0.20 Angstrom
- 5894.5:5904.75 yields 0.91 Angstrom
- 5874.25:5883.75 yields 0.28 Angstrom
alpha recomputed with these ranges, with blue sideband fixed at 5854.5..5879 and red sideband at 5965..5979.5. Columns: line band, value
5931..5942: 0.0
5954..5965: 0.1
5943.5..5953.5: 0.2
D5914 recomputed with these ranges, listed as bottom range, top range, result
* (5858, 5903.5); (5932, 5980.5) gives 1.08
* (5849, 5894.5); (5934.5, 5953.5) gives 1.05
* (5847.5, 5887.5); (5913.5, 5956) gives 1.02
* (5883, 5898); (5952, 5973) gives 1.20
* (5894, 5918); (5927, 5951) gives 1.05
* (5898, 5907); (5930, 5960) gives 1.03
